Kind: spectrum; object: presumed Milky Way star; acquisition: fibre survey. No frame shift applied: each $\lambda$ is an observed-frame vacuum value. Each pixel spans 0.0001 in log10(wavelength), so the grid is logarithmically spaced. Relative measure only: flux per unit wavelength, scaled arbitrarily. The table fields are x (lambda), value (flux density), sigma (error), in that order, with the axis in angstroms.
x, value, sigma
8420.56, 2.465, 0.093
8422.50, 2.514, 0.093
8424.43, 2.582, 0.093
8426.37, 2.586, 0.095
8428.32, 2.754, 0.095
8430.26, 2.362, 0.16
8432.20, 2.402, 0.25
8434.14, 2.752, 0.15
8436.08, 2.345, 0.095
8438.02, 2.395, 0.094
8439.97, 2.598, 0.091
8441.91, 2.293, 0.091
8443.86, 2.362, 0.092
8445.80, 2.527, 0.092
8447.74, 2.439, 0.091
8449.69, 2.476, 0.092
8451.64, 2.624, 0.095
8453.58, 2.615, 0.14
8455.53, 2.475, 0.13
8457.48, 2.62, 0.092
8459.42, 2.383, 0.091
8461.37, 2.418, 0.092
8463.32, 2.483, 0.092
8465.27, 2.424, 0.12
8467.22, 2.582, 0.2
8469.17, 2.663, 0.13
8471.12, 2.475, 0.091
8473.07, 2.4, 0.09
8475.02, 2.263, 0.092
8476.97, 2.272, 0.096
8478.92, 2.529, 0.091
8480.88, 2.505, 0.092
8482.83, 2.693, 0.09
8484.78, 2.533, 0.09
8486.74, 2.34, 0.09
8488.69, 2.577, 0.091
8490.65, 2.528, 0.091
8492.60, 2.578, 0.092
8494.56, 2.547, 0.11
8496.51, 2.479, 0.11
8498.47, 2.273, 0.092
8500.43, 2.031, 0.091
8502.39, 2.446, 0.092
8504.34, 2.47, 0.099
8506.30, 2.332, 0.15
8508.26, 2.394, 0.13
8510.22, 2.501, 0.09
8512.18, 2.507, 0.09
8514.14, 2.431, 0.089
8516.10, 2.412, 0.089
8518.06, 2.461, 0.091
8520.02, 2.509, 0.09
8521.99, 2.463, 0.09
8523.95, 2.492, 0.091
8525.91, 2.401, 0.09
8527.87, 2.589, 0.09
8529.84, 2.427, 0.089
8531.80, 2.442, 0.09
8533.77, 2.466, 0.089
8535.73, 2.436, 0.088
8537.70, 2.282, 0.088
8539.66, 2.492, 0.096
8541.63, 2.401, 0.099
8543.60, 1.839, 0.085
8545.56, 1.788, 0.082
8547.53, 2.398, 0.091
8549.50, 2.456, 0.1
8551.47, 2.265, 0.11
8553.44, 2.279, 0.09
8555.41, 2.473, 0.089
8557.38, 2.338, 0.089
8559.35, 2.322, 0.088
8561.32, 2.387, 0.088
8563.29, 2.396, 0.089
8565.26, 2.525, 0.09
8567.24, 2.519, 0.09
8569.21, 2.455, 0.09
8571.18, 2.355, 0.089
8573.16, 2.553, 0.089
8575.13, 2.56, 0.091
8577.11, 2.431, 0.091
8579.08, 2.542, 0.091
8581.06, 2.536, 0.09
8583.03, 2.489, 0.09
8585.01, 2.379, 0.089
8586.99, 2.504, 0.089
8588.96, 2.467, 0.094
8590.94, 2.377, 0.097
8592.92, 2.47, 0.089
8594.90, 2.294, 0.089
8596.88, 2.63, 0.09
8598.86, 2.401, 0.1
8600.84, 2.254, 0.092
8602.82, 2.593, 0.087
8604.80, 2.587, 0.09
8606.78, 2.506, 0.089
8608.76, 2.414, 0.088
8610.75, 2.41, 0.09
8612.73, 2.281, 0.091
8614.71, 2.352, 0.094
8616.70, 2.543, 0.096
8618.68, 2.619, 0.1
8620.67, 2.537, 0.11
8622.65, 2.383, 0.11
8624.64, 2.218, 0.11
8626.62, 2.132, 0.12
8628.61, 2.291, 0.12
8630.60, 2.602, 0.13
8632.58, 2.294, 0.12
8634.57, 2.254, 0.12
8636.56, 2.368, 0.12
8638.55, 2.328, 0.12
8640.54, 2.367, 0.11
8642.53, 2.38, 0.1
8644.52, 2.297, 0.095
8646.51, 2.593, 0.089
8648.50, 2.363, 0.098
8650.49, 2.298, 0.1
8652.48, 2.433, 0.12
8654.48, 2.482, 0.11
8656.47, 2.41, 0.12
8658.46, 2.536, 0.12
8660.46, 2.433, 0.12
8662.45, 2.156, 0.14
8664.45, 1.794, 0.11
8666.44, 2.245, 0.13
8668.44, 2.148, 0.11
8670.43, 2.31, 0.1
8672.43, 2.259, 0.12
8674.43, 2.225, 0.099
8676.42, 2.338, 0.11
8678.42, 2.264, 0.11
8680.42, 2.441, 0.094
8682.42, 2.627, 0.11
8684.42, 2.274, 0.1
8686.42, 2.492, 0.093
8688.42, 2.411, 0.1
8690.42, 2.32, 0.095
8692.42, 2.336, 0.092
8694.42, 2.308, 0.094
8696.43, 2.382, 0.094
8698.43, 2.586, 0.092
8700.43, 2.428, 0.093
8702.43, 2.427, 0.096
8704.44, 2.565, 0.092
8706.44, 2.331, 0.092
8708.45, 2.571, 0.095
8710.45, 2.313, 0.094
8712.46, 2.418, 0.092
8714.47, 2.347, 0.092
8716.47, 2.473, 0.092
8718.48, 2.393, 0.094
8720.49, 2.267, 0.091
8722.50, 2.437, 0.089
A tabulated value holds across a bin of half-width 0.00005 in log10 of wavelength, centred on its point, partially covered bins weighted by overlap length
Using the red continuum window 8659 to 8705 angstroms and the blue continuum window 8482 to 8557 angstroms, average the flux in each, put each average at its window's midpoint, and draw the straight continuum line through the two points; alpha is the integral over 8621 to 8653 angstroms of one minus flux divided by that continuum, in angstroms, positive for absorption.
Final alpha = 0.0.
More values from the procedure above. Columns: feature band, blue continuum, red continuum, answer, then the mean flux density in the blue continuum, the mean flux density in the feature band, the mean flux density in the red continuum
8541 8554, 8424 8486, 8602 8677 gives 1.2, 2.49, 2.2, 2.36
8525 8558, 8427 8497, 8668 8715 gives 1.6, 2.49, 2.34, 2.38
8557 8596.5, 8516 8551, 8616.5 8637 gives -1.2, 2.37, 2.45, 2.38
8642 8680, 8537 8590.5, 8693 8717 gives 1.6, 2.39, 2.32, 2.43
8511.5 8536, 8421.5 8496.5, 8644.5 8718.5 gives 0.0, 2.5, 2.46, 2.37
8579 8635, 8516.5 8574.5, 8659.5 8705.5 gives -1.4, 2.39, 2.43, 2.34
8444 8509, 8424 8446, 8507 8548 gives -0.5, 2.49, 2.47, 2.39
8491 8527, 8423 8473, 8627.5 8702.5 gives 0.4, 2.5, 2.43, 2.35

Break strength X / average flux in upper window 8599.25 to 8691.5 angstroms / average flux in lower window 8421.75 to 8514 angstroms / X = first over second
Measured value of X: 1.0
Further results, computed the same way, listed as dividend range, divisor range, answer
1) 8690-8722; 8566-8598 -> 0.97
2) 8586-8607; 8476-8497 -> 0.98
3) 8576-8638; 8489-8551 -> 1.01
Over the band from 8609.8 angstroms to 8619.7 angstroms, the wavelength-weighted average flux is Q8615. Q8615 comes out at 2.44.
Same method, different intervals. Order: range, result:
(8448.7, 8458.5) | 2.56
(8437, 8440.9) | 2.49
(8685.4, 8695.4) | 2.37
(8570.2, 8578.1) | 2.47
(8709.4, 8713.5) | 2.37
